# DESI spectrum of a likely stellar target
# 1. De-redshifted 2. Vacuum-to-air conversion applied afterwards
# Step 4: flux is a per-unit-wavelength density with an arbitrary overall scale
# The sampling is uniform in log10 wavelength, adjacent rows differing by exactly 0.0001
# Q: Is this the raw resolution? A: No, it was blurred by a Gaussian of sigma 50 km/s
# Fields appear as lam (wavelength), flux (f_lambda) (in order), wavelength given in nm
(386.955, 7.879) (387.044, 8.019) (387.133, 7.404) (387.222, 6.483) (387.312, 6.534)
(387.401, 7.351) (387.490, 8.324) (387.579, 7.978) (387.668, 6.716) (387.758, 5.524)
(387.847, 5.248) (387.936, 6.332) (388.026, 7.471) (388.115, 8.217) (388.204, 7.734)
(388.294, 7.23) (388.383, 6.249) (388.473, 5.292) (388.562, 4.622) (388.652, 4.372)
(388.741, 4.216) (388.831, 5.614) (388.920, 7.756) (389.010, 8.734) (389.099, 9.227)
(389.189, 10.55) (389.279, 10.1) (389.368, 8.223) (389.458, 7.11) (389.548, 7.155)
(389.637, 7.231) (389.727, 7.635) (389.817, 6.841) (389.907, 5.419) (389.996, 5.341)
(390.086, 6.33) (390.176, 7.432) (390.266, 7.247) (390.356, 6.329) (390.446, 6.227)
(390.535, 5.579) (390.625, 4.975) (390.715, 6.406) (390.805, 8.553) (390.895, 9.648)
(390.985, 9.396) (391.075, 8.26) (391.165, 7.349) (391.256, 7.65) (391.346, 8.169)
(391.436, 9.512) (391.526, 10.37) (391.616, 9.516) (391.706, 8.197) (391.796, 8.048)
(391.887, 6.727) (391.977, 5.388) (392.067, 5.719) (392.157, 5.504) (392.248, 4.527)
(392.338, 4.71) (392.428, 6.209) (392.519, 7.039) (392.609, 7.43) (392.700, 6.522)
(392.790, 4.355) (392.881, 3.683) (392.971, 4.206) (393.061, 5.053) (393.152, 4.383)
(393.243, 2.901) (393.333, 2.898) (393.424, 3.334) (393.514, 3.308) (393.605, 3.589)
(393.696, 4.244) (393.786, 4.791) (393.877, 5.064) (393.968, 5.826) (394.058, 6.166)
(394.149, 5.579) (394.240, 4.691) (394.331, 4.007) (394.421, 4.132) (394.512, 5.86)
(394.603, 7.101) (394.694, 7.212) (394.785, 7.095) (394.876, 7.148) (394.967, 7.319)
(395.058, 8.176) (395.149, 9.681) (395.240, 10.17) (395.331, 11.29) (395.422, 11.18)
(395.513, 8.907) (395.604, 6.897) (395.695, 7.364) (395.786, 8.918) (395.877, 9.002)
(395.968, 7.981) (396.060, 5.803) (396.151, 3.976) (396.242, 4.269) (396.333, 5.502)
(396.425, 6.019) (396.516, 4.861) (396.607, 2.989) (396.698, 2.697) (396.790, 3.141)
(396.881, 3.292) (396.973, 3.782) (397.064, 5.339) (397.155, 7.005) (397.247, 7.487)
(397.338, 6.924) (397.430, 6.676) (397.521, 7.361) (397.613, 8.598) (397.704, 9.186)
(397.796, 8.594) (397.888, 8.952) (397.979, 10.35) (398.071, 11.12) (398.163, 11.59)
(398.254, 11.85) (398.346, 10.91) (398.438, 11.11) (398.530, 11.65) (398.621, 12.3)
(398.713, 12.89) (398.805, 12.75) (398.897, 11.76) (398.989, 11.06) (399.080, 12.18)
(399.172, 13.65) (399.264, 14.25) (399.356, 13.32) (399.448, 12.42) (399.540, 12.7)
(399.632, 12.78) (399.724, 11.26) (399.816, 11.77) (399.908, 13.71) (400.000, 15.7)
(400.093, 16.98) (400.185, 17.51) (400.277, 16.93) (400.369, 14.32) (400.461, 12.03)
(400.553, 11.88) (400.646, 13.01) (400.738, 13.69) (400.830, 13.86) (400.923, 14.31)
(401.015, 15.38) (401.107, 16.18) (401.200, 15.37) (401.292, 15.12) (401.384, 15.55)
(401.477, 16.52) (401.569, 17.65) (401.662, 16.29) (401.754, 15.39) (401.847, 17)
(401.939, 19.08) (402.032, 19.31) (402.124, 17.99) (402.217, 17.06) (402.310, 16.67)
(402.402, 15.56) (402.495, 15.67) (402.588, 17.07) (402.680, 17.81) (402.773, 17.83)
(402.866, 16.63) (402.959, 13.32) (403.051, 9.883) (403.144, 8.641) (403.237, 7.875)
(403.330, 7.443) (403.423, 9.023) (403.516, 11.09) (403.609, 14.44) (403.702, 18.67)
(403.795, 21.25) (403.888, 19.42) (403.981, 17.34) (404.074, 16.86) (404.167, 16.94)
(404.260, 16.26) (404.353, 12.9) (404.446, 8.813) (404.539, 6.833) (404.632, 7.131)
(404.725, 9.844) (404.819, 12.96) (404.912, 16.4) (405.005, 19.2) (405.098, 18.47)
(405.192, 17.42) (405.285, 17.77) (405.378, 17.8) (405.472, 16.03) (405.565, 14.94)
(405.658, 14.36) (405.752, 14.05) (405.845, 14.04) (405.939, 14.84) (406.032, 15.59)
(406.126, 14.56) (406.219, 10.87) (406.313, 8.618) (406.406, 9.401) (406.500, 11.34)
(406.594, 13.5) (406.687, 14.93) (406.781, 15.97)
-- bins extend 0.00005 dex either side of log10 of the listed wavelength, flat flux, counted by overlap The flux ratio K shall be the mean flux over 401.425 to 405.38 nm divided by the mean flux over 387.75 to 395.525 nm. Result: 2.3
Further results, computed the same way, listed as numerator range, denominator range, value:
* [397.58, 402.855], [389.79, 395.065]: 2.28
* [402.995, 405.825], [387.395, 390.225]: 2.01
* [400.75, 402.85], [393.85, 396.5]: 2.36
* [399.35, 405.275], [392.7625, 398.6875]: 2.17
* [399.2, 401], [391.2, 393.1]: 2.09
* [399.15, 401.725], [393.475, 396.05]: 2.10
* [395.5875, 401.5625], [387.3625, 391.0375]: 1.51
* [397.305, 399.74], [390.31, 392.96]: 1.60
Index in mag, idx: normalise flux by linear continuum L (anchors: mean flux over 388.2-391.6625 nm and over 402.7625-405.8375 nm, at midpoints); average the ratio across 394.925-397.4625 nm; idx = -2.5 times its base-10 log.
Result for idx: 0.46 mag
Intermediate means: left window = 7.32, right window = 14.1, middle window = 6.66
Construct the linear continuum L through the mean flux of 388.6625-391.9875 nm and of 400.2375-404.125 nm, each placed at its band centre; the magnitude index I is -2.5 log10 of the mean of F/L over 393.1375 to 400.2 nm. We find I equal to 0.40 mag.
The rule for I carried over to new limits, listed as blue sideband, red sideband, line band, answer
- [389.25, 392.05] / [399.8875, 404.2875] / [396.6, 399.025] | 0.401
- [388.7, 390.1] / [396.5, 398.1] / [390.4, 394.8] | 0.168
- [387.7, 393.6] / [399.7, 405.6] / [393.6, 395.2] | 0.457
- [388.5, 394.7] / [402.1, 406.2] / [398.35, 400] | -0.107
